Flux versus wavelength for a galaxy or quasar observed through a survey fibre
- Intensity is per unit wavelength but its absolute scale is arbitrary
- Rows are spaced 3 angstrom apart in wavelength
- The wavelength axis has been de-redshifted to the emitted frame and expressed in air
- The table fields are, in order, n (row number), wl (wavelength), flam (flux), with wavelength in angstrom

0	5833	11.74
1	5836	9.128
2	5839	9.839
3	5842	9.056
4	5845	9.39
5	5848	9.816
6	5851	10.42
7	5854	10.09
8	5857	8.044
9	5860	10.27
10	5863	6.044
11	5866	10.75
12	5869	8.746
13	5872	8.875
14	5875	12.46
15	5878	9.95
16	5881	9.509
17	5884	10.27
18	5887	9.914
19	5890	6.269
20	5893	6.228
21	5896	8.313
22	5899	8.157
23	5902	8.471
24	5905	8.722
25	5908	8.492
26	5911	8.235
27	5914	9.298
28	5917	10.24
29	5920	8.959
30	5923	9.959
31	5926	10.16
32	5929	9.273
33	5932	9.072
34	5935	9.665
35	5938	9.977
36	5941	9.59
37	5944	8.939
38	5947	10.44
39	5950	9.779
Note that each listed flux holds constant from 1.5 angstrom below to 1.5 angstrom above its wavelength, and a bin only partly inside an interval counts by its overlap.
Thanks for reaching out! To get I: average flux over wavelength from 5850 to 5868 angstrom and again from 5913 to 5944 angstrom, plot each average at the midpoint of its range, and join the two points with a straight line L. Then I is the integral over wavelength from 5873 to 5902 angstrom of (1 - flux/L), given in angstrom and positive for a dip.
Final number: 1.2 angstrom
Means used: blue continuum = 9.22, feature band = 8.98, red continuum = 9.59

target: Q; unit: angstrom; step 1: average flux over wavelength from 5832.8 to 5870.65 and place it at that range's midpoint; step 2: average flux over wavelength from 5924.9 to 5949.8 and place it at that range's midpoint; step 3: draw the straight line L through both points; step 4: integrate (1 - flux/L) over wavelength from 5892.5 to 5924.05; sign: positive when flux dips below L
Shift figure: 2.8 angstrom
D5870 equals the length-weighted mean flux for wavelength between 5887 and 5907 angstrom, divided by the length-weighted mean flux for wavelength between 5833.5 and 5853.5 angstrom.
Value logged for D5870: 0.8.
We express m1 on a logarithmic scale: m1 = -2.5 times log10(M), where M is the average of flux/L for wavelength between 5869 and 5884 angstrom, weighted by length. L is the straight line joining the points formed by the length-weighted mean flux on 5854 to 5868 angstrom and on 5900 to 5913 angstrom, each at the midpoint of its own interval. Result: -0.15 mag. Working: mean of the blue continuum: 8.92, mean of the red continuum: 8.5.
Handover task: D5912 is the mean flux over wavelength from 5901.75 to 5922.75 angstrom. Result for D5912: 9.01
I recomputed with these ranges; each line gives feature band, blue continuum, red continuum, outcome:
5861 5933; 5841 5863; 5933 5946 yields 3.3 angstrom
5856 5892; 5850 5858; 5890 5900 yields -3.4 angstrom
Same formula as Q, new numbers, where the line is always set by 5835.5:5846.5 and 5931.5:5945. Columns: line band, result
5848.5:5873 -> 0.55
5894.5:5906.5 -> 1.31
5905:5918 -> 0.66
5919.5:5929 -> -0.23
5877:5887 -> -0.51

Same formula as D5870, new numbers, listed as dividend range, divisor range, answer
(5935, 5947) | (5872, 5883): 0.93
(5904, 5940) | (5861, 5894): 1.03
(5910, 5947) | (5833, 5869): 1.01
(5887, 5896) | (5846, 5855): 0.72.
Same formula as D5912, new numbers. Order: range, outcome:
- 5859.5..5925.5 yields 9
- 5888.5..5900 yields 7.2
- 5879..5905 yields 8.44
